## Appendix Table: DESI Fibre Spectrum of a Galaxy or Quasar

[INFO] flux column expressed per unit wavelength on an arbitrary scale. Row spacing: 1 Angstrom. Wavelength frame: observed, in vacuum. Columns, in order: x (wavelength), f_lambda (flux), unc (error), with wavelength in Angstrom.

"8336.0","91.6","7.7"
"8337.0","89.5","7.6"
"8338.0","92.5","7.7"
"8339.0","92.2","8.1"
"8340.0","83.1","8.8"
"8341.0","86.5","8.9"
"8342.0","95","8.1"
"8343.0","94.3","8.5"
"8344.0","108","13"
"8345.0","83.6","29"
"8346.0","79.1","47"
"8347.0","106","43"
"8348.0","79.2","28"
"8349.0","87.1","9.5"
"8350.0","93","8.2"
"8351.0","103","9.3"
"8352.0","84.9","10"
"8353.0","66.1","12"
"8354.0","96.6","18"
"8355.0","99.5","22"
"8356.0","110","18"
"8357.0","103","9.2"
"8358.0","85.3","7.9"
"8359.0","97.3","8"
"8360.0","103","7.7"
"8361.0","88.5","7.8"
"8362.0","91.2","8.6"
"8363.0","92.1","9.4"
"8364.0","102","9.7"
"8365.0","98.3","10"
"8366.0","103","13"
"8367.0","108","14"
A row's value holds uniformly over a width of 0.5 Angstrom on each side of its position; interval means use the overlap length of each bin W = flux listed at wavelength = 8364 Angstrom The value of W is 102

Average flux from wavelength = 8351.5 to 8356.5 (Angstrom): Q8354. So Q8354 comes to 91.4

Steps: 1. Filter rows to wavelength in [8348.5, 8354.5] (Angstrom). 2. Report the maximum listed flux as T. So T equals 103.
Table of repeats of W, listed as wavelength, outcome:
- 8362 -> 91.2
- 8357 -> 103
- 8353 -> 66.1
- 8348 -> 79.2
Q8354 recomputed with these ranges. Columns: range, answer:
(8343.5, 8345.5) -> 95.8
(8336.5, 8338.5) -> 91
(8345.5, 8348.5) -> 88.1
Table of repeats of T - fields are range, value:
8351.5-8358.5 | 110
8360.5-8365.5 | 102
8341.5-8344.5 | 108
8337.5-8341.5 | 92.5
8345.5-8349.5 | 106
